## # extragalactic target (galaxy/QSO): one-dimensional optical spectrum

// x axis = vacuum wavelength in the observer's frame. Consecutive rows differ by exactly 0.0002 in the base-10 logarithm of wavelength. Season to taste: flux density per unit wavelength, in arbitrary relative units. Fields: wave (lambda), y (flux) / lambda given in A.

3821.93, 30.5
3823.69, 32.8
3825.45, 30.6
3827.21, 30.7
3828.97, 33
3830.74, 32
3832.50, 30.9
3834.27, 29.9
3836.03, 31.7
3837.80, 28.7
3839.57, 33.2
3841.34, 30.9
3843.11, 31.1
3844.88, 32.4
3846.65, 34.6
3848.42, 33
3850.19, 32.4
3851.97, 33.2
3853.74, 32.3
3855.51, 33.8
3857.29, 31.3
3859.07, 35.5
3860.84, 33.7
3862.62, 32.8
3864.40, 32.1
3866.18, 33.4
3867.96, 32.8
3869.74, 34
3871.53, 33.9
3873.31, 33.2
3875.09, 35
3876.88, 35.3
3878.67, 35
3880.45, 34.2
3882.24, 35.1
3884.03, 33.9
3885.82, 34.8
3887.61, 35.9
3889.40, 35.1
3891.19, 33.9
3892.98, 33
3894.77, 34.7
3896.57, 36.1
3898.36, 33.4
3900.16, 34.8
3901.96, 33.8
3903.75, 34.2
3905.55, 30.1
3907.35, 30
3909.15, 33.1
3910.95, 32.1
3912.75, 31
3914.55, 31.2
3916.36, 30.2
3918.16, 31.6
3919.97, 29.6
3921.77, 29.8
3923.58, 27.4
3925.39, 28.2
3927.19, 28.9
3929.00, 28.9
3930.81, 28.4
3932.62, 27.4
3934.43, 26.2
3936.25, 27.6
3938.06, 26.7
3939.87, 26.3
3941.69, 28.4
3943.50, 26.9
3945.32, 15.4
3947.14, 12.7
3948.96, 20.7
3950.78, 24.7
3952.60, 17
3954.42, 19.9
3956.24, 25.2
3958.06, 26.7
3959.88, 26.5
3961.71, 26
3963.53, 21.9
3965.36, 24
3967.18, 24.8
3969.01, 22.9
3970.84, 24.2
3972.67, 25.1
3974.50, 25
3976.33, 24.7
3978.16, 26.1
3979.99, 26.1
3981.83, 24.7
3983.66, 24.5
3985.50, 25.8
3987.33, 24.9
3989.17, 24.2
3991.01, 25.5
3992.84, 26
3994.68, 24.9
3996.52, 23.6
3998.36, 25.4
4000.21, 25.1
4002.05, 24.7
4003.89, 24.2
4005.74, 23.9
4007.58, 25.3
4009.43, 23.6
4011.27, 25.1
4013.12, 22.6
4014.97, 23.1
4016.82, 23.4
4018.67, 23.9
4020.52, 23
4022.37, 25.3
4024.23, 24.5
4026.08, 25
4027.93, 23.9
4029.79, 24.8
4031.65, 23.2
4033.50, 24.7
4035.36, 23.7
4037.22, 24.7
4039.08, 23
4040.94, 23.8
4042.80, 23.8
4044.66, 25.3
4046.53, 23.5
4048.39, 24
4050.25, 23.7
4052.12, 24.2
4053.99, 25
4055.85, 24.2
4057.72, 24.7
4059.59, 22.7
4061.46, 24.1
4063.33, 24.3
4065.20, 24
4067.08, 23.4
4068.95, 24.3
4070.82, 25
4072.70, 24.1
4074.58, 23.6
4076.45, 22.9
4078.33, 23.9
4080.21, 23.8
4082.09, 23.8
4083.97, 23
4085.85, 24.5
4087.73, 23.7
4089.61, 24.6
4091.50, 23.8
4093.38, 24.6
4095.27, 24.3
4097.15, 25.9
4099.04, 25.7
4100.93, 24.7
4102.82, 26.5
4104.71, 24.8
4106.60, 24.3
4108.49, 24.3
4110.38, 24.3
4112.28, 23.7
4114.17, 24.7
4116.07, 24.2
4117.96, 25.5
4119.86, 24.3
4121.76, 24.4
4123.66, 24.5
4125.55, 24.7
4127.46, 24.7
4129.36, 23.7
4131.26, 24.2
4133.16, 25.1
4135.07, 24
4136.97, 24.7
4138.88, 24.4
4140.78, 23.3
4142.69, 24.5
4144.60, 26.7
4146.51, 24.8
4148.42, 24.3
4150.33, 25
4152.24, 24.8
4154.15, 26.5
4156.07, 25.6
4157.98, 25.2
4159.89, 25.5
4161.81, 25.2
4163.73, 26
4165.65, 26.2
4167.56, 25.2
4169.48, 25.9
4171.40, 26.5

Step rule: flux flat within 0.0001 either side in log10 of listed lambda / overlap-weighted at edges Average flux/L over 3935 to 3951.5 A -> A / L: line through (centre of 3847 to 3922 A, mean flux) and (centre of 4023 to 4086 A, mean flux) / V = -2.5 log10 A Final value 0.28 mag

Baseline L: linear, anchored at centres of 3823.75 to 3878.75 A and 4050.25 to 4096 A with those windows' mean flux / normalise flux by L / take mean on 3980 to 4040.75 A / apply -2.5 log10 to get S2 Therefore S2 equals 0.087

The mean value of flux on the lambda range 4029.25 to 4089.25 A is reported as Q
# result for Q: 24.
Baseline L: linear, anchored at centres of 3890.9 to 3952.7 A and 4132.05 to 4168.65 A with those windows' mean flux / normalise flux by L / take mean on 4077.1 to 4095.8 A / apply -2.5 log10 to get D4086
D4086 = 0.09 mag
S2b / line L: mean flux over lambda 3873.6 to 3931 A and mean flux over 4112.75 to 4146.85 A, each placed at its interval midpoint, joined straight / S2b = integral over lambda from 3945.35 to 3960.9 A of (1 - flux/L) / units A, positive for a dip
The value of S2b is 4.7 A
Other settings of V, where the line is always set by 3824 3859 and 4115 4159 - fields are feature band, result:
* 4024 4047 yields 0.13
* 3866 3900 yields -0.11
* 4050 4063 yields 0.11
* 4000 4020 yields 0.16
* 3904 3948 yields 0.08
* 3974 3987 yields 0.13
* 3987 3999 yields 0.14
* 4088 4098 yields 0.05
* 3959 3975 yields 0.18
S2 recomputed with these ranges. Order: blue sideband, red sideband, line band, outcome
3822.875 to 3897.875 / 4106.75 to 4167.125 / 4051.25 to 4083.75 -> 0.13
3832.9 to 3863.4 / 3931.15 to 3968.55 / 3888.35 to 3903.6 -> -0.21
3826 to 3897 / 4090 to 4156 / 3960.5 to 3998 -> 0.18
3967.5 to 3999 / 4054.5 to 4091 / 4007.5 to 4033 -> 0.02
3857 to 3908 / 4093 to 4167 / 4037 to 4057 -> 0.16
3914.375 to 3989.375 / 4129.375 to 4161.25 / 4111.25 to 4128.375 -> 0.02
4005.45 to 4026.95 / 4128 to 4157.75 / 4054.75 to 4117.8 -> 0.01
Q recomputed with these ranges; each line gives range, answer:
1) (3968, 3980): 24.8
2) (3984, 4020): 24.5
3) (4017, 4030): 24.3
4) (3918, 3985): 25.1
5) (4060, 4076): 24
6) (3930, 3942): 27.2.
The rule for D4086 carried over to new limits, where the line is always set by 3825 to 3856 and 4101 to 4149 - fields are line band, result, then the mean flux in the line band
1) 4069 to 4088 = 0.08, 23.9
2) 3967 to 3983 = 0.15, 24.8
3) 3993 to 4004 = 0.13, 24.8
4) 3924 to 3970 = 0.19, 24.5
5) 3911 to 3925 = -0.01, 30.2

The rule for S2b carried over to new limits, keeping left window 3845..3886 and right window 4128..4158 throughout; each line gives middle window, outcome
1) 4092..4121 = 1.33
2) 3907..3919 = 0.29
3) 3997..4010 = 2.07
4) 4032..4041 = 1.36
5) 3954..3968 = 2.78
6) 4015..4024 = 1.53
